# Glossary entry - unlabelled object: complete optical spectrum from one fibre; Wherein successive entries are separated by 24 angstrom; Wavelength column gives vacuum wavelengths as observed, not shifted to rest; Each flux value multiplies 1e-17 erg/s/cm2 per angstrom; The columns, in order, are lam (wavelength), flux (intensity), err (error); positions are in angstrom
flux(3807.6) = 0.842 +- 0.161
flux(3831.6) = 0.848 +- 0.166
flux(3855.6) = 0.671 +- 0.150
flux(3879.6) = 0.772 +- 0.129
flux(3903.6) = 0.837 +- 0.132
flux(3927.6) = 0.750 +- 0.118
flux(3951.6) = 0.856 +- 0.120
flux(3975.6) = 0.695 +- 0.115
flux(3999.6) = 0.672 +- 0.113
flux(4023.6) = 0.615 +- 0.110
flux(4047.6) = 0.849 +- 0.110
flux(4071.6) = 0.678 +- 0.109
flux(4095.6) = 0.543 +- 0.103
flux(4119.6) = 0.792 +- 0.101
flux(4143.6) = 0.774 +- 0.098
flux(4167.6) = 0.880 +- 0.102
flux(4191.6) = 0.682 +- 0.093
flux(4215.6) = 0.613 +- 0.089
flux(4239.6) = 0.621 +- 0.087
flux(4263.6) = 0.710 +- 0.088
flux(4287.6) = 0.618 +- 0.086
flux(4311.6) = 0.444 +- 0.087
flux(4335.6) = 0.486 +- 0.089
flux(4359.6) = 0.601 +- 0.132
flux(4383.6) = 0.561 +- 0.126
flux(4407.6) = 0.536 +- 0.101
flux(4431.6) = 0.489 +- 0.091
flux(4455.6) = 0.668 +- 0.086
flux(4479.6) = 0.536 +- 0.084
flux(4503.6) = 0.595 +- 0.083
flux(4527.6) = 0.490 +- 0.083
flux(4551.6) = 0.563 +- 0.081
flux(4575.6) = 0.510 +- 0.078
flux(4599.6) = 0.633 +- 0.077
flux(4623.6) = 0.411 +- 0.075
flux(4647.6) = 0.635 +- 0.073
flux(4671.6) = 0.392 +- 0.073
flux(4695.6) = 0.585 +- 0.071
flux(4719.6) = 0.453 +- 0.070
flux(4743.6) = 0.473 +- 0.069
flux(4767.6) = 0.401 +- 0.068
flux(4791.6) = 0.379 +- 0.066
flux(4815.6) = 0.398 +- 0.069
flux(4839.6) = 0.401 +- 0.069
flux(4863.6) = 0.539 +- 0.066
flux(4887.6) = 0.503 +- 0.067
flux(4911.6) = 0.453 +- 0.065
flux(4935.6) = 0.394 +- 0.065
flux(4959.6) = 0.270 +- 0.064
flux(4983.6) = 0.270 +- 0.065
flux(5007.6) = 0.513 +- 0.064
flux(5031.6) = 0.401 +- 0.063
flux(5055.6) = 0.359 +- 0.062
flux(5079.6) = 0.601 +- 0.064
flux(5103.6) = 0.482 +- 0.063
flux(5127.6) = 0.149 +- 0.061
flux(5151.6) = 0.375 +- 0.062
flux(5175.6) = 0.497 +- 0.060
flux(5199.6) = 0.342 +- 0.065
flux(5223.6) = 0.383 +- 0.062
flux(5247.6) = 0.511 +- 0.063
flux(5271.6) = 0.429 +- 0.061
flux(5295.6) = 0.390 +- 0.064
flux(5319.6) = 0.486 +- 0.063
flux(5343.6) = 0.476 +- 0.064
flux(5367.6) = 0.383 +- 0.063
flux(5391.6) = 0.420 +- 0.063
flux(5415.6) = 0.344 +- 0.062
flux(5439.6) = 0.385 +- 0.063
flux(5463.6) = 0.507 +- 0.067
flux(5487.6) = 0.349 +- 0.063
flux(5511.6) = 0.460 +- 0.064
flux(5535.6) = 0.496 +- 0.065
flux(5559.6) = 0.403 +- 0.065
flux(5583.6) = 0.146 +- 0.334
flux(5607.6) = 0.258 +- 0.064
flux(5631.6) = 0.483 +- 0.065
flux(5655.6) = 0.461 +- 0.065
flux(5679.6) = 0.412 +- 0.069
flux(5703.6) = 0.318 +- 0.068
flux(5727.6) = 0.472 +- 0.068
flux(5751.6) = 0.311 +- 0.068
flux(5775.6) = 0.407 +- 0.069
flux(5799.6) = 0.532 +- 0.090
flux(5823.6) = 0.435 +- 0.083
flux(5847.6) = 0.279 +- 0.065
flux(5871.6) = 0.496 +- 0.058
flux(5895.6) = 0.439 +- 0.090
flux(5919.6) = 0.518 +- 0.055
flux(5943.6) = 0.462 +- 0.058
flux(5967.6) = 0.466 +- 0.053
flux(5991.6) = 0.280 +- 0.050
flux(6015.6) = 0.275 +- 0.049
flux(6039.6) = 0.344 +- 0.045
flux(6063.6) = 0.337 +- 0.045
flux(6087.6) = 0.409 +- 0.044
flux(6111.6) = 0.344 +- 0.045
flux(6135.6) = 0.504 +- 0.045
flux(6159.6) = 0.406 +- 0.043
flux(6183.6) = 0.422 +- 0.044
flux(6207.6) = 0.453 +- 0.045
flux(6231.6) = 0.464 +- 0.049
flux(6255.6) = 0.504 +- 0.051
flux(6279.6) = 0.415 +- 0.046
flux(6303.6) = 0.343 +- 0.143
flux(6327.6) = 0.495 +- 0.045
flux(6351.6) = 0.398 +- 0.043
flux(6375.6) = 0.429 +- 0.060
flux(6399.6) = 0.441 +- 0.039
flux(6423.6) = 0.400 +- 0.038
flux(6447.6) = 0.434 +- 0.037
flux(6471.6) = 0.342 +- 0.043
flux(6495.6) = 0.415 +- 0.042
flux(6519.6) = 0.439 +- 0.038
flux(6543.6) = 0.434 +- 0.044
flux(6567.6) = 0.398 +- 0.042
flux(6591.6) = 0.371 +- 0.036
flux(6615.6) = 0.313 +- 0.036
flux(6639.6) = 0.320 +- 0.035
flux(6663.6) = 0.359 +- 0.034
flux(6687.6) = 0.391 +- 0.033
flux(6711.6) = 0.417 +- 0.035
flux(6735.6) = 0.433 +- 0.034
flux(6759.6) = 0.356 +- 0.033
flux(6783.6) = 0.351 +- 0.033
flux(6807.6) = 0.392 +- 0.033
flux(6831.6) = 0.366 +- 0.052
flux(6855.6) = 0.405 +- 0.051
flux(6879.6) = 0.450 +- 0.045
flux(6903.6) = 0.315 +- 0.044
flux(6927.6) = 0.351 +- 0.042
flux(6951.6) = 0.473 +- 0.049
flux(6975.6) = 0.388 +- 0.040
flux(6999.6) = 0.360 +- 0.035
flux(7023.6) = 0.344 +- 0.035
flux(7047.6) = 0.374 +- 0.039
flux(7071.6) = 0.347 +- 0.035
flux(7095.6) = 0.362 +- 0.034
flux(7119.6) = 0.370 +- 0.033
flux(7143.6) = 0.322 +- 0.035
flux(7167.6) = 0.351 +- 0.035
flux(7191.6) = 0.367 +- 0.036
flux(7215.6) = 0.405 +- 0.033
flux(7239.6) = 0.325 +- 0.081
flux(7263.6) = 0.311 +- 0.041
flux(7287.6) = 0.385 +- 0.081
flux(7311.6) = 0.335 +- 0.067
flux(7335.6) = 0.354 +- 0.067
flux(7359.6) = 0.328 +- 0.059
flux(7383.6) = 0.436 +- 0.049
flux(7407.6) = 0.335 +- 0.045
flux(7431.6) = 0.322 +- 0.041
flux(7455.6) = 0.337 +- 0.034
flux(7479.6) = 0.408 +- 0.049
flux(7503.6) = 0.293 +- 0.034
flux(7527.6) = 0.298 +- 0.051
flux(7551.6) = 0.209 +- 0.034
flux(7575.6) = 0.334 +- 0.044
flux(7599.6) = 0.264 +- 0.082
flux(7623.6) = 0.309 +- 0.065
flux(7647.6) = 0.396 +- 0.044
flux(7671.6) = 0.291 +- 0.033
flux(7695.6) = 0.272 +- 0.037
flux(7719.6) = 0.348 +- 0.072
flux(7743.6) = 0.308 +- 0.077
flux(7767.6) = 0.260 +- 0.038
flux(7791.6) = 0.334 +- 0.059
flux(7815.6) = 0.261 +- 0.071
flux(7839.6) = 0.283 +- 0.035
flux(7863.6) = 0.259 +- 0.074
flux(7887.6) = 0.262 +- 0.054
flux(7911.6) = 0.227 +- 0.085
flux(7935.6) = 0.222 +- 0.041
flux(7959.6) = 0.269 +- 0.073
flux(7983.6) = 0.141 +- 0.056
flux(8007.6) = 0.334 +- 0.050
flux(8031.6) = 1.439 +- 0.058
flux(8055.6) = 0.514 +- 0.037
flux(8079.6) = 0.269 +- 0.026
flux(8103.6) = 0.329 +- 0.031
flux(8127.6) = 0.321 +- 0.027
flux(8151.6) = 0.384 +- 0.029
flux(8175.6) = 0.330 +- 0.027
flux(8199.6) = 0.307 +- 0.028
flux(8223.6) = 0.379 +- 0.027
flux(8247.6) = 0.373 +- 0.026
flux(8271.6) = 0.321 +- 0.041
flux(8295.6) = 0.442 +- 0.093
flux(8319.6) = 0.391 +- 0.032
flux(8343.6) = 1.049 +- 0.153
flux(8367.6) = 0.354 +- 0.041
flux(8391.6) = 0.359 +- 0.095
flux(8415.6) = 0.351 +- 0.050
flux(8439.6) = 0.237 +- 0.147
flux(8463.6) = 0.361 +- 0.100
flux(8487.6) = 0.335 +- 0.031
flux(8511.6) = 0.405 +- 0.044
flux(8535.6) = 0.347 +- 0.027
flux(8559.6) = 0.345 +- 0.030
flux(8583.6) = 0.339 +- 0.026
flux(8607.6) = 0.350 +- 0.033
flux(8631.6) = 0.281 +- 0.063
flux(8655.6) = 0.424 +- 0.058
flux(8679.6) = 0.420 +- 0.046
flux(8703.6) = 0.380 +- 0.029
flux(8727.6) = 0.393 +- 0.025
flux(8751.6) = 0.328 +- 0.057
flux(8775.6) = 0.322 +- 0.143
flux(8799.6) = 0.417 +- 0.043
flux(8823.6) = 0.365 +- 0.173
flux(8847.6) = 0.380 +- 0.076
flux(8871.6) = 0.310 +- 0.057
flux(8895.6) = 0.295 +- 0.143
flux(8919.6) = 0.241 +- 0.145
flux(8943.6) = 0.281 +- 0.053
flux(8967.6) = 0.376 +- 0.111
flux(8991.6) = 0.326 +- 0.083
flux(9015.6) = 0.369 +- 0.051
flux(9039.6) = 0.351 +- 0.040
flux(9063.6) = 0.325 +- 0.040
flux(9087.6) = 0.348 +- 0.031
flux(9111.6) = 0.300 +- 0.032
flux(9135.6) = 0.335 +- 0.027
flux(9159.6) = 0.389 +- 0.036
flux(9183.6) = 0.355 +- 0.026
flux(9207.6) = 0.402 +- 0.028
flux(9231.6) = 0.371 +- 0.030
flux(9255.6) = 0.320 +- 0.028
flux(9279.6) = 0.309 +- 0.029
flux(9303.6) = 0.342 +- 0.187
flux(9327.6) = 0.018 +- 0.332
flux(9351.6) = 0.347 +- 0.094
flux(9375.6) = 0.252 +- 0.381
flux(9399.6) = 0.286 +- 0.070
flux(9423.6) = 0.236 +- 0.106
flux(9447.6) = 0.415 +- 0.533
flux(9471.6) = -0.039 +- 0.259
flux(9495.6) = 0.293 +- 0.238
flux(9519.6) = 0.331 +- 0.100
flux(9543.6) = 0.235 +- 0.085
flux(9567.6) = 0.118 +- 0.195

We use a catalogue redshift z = 1.16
